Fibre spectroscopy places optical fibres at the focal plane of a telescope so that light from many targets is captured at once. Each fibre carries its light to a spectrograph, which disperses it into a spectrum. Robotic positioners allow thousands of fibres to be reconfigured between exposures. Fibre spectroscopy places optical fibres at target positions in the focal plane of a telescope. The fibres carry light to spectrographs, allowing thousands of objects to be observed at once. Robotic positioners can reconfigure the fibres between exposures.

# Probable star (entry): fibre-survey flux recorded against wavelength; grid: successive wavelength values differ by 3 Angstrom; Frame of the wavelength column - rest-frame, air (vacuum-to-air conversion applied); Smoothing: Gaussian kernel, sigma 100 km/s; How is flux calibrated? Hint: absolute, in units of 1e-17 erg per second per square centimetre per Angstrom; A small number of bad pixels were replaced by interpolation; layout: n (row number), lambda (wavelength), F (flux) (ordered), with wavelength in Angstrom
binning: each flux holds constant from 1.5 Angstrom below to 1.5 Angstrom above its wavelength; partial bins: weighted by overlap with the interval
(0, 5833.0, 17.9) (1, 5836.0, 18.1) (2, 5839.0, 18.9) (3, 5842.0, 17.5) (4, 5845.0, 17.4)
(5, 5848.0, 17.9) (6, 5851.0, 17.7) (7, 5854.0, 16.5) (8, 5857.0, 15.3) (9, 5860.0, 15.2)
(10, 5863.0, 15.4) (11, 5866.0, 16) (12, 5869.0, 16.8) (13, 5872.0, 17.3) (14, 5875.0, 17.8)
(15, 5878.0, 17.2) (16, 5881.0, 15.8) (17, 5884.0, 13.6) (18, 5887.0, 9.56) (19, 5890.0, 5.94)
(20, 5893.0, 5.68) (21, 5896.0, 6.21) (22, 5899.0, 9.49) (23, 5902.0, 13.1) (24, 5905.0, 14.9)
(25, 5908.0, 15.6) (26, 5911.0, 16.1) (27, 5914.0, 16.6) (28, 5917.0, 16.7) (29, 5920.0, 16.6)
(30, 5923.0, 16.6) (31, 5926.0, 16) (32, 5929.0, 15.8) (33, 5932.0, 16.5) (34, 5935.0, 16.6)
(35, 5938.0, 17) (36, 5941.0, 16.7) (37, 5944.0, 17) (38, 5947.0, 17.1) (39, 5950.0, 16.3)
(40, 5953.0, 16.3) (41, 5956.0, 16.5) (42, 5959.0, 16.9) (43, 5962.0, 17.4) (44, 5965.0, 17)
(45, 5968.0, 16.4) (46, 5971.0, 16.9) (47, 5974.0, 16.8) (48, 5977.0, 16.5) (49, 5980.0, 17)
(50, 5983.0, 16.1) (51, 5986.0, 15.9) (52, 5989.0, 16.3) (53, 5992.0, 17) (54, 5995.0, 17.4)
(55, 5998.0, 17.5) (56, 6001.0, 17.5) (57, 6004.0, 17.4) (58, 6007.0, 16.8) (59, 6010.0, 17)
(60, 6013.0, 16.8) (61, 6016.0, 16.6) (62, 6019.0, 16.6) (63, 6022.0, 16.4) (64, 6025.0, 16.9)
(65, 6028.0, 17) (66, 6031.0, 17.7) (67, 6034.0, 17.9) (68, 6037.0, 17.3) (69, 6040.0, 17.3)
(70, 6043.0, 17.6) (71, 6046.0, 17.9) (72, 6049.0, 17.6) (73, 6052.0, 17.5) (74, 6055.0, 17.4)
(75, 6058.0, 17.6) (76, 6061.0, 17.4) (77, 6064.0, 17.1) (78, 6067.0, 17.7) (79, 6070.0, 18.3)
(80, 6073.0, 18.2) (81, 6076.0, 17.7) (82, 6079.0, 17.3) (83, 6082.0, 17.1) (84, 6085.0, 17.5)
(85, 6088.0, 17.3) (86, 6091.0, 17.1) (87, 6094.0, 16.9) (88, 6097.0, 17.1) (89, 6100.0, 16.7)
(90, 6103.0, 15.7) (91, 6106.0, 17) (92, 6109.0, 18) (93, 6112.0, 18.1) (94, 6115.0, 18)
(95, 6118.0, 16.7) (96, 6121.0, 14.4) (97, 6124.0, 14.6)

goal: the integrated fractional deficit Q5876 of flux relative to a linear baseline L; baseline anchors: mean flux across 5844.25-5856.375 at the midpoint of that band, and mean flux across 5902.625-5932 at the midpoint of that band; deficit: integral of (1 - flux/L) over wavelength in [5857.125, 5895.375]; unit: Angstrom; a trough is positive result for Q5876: 6.99 Angstrom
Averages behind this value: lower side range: 17.2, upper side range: 16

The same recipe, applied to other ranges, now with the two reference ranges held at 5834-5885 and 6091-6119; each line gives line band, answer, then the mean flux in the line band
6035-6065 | -0.8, 17.5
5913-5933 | 0.6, 16.4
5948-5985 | 0.6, 16.7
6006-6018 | 0.1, 16.8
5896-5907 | 3.3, 11.8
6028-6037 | -0.3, 17.6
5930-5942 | 0.2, 16.7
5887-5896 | 5.5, 6.5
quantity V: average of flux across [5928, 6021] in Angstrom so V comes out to 16.8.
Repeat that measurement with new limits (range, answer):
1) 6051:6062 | 17.5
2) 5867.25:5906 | 12.6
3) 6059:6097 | 17.5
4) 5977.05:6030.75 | 16.8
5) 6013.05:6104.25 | 17.3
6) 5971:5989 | 16.5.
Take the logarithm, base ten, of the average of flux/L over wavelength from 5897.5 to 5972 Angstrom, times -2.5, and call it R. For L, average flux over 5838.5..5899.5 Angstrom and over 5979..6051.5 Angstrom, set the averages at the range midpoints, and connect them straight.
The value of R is -0.03 mag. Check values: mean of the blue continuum 14.4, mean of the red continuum 17.1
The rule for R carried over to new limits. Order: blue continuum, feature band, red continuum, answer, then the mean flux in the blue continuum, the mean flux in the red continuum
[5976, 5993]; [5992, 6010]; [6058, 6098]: -0.04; 16.4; 17.4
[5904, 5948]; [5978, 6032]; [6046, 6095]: 0.01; 16.4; 17.5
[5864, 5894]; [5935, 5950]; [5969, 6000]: -0.09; 13.7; 16.7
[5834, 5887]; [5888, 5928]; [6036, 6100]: 0.27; 16.5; 17.5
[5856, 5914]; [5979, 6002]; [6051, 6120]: -0.08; 13.6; 17.3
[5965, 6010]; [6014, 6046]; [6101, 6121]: -0.02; 16.8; 17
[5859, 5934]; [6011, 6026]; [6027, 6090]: 0.00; 14.3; 17.5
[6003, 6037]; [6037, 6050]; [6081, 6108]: -0.04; 17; 16.9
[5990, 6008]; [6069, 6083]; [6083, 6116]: -0.03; 17.3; 17.2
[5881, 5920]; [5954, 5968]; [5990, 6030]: -0.14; 12.3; 17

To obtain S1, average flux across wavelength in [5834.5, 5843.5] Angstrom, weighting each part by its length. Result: 18.2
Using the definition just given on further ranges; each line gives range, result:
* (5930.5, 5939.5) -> 16.7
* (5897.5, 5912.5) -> 13.8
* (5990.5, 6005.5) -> 17.4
